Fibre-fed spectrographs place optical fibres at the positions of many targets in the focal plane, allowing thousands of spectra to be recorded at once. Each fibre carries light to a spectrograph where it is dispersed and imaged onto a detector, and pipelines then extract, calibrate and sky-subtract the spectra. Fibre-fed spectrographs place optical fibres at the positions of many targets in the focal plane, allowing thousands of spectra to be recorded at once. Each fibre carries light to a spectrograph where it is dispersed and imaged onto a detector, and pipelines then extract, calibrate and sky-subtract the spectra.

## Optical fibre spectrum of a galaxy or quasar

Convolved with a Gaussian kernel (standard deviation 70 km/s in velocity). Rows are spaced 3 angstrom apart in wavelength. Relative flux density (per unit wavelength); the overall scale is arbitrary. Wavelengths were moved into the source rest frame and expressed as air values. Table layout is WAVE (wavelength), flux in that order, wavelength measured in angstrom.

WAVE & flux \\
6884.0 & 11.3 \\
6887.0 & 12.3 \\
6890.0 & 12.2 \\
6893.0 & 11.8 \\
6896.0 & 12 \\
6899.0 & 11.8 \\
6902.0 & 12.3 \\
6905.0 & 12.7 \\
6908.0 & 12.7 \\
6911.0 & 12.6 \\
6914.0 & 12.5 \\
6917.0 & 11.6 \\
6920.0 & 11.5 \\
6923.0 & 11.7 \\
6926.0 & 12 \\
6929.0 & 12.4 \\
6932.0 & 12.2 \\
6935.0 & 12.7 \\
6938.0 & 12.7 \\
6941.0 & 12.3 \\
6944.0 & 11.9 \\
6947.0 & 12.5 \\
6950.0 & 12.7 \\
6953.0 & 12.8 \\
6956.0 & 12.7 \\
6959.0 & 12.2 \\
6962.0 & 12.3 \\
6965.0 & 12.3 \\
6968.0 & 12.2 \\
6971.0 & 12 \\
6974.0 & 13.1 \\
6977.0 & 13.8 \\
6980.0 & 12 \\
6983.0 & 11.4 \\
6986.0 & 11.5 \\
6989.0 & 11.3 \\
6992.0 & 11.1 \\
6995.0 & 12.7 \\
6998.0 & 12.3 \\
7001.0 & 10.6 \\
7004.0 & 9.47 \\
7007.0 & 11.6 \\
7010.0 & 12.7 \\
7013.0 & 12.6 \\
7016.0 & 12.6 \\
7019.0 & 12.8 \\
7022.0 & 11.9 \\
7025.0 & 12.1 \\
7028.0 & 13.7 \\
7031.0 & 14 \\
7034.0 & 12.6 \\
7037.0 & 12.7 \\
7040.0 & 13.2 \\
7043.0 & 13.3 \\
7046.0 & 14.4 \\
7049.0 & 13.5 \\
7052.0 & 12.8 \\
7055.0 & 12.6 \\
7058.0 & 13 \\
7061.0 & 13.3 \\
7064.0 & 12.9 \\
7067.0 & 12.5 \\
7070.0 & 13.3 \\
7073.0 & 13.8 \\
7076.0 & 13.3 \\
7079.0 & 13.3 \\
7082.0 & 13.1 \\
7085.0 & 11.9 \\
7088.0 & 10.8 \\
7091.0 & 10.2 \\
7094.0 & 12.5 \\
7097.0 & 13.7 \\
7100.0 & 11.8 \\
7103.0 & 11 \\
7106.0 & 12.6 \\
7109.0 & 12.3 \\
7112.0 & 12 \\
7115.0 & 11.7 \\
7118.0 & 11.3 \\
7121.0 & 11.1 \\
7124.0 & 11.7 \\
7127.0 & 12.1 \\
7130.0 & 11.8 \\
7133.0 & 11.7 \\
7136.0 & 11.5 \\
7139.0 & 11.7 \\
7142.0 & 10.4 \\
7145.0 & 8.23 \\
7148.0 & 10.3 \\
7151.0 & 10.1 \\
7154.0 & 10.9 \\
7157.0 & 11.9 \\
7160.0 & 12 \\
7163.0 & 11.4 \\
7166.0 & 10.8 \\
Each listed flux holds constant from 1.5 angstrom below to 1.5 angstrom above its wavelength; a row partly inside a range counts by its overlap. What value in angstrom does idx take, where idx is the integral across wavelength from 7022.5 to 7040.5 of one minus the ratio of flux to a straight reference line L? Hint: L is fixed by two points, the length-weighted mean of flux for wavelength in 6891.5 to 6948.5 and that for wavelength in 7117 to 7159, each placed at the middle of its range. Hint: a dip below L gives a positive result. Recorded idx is -2.1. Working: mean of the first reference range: 12.2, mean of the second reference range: 11.1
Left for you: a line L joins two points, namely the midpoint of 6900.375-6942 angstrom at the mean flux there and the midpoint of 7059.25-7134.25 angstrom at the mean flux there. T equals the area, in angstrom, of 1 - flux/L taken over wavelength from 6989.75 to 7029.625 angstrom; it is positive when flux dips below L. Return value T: 0.8 angstrom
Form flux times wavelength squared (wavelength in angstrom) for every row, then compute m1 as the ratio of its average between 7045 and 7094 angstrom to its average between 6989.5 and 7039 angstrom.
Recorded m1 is 1.06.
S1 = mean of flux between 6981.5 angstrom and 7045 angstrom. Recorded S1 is 12.2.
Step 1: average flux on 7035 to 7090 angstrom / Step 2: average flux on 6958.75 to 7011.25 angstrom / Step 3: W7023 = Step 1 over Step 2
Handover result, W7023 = 1.09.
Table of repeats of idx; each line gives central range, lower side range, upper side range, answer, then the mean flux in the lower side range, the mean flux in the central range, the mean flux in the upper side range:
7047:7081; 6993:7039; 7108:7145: -3.4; 12.3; 13.1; 11.5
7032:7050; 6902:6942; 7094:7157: -2.3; 12.3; 13.3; 11.4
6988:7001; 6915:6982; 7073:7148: 0.5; 12.3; 11.7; 11.8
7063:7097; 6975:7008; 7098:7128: -2.3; 11.6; 12.6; 11.8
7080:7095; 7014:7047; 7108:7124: 0.5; 13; 11.7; 11.7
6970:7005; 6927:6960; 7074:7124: 1.5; 12.5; 11.8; 12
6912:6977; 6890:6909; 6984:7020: -1.8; 12.2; 12.3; 11.8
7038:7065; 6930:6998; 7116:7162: -3.5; 12.3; 13.2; 11.1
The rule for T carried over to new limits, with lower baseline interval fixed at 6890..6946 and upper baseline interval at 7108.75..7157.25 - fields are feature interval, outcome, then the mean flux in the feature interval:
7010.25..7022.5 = -0.9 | 12.5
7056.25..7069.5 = -1.7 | 12.9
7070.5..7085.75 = -2.3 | 13.2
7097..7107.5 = -0.7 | 12.1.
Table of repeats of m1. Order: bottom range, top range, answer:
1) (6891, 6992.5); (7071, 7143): 1.03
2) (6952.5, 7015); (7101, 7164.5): 0.98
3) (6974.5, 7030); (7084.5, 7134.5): 1.01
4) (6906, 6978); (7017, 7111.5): 1.06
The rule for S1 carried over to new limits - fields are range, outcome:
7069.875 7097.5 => 12.5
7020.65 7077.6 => 13.1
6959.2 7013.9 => 11.9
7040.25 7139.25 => 12.4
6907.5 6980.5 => 12.4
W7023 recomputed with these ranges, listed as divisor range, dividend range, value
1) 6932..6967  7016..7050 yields 1.05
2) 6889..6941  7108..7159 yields 0.92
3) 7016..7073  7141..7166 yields 0.82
